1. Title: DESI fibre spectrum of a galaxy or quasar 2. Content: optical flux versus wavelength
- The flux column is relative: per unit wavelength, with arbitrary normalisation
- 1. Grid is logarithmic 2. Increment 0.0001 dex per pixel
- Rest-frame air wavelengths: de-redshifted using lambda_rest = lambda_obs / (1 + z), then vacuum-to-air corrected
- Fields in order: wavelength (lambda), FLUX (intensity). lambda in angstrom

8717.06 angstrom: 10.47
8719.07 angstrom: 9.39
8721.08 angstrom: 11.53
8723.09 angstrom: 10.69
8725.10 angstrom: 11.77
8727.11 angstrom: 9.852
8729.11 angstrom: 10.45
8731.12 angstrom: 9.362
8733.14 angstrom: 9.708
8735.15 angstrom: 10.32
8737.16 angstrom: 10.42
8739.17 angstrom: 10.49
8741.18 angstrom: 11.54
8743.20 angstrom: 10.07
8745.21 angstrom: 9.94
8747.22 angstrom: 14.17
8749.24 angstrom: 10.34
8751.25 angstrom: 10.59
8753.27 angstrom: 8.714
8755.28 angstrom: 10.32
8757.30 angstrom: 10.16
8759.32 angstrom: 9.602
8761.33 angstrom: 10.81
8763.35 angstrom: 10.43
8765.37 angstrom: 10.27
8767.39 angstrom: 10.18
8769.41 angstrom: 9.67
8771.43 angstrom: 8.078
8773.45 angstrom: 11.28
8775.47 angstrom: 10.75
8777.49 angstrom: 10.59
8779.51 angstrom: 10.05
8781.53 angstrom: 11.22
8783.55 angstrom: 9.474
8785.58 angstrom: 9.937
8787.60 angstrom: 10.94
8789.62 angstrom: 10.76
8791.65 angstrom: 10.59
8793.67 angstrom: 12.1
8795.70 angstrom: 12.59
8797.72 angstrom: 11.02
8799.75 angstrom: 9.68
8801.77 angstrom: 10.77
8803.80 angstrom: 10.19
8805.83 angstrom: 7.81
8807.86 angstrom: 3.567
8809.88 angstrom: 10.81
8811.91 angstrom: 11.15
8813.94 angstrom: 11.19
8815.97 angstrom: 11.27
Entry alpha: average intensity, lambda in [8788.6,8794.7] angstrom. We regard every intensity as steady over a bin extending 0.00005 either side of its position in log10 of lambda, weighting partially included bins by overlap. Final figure 11.1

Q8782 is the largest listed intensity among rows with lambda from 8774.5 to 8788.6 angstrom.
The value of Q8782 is 11.22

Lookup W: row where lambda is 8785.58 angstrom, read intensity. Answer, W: 9.937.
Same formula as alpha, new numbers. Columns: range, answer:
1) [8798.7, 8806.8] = 9.62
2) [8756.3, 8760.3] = 9.87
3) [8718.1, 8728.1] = 10.6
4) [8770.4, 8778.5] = 10.2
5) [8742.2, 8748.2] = 11.4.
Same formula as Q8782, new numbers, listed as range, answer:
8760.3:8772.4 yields 10.81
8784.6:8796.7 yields 12.59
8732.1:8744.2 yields 11.54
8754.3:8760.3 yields 10.32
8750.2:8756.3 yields 10.59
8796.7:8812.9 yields 11.15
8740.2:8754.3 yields 14.17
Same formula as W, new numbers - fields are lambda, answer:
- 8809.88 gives 10.81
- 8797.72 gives 11.02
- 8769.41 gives 9.67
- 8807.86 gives 3.567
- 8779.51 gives 10.05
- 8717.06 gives 10.47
